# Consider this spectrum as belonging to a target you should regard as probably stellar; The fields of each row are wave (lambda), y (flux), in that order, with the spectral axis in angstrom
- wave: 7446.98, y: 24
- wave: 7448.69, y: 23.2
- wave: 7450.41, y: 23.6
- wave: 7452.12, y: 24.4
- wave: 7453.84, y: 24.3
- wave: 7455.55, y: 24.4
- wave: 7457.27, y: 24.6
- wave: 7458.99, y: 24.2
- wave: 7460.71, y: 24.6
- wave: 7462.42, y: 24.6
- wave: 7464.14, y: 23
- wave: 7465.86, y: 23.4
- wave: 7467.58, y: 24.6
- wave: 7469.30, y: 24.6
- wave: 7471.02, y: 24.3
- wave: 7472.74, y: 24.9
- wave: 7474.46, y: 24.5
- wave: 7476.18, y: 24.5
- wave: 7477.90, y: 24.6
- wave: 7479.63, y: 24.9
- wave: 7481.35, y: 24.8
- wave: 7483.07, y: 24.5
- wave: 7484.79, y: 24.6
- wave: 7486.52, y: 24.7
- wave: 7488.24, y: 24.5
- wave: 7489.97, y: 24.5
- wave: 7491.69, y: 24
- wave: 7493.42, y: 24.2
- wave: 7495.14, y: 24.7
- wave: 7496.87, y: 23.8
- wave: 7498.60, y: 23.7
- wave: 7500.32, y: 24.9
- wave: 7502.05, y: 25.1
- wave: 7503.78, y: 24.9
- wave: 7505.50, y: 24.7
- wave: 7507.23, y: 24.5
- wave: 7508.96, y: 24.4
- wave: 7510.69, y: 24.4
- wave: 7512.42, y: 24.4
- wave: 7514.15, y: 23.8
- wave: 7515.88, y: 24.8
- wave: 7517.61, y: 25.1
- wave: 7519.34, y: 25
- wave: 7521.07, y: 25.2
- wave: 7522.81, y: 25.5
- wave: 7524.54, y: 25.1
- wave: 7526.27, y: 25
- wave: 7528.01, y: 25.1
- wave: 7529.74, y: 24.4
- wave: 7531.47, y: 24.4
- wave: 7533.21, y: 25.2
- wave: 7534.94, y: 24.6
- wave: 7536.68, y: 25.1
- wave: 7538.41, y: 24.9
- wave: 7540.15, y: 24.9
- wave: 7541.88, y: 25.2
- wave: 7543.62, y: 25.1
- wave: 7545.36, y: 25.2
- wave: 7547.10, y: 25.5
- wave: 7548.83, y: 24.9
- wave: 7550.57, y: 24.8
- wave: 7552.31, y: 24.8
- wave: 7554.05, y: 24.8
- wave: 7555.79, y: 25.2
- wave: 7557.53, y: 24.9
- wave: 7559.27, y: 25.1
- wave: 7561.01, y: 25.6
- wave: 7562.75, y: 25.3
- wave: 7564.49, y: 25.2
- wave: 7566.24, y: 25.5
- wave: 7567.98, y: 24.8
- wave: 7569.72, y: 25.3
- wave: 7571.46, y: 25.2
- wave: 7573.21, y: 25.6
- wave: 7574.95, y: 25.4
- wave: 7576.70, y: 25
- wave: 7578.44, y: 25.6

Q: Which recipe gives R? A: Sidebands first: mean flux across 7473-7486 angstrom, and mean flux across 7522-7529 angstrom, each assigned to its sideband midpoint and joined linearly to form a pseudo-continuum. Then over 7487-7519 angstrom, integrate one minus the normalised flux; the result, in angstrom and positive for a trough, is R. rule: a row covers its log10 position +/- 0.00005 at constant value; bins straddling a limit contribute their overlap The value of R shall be 0.6 angstrom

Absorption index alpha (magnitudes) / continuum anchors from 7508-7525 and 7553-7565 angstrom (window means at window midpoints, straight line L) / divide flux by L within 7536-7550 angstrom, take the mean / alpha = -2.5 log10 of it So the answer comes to 0.00 mag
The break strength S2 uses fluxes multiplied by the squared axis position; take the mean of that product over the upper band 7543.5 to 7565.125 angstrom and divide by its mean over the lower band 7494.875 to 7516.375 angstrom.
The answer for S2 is 1.04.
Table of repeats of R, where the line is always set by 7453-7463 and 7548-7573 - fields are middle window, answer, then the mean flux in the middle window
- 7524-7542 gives 0.04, 24.9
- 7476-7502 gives 0.19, 24.5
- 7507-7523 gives 0.09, 24.7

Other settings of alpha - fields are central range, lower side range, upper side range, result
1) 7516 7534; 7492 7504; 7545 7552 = -0.009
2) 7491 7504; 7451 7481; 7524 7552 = 0.011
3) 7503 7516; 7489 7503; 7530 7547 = 0.003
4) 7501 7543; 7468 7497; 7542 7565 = 0.001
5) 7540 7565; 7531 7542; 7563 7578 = -0.002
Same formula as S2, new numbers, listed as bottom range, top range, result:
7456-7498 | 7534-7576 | 1.05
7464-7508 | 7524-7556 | 1.03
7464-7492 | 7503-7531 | 1.02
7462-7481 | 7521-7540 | 1.04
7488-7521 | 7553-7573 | 1.04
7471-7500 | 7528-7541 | 1.03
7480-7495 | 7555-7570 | 1.05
